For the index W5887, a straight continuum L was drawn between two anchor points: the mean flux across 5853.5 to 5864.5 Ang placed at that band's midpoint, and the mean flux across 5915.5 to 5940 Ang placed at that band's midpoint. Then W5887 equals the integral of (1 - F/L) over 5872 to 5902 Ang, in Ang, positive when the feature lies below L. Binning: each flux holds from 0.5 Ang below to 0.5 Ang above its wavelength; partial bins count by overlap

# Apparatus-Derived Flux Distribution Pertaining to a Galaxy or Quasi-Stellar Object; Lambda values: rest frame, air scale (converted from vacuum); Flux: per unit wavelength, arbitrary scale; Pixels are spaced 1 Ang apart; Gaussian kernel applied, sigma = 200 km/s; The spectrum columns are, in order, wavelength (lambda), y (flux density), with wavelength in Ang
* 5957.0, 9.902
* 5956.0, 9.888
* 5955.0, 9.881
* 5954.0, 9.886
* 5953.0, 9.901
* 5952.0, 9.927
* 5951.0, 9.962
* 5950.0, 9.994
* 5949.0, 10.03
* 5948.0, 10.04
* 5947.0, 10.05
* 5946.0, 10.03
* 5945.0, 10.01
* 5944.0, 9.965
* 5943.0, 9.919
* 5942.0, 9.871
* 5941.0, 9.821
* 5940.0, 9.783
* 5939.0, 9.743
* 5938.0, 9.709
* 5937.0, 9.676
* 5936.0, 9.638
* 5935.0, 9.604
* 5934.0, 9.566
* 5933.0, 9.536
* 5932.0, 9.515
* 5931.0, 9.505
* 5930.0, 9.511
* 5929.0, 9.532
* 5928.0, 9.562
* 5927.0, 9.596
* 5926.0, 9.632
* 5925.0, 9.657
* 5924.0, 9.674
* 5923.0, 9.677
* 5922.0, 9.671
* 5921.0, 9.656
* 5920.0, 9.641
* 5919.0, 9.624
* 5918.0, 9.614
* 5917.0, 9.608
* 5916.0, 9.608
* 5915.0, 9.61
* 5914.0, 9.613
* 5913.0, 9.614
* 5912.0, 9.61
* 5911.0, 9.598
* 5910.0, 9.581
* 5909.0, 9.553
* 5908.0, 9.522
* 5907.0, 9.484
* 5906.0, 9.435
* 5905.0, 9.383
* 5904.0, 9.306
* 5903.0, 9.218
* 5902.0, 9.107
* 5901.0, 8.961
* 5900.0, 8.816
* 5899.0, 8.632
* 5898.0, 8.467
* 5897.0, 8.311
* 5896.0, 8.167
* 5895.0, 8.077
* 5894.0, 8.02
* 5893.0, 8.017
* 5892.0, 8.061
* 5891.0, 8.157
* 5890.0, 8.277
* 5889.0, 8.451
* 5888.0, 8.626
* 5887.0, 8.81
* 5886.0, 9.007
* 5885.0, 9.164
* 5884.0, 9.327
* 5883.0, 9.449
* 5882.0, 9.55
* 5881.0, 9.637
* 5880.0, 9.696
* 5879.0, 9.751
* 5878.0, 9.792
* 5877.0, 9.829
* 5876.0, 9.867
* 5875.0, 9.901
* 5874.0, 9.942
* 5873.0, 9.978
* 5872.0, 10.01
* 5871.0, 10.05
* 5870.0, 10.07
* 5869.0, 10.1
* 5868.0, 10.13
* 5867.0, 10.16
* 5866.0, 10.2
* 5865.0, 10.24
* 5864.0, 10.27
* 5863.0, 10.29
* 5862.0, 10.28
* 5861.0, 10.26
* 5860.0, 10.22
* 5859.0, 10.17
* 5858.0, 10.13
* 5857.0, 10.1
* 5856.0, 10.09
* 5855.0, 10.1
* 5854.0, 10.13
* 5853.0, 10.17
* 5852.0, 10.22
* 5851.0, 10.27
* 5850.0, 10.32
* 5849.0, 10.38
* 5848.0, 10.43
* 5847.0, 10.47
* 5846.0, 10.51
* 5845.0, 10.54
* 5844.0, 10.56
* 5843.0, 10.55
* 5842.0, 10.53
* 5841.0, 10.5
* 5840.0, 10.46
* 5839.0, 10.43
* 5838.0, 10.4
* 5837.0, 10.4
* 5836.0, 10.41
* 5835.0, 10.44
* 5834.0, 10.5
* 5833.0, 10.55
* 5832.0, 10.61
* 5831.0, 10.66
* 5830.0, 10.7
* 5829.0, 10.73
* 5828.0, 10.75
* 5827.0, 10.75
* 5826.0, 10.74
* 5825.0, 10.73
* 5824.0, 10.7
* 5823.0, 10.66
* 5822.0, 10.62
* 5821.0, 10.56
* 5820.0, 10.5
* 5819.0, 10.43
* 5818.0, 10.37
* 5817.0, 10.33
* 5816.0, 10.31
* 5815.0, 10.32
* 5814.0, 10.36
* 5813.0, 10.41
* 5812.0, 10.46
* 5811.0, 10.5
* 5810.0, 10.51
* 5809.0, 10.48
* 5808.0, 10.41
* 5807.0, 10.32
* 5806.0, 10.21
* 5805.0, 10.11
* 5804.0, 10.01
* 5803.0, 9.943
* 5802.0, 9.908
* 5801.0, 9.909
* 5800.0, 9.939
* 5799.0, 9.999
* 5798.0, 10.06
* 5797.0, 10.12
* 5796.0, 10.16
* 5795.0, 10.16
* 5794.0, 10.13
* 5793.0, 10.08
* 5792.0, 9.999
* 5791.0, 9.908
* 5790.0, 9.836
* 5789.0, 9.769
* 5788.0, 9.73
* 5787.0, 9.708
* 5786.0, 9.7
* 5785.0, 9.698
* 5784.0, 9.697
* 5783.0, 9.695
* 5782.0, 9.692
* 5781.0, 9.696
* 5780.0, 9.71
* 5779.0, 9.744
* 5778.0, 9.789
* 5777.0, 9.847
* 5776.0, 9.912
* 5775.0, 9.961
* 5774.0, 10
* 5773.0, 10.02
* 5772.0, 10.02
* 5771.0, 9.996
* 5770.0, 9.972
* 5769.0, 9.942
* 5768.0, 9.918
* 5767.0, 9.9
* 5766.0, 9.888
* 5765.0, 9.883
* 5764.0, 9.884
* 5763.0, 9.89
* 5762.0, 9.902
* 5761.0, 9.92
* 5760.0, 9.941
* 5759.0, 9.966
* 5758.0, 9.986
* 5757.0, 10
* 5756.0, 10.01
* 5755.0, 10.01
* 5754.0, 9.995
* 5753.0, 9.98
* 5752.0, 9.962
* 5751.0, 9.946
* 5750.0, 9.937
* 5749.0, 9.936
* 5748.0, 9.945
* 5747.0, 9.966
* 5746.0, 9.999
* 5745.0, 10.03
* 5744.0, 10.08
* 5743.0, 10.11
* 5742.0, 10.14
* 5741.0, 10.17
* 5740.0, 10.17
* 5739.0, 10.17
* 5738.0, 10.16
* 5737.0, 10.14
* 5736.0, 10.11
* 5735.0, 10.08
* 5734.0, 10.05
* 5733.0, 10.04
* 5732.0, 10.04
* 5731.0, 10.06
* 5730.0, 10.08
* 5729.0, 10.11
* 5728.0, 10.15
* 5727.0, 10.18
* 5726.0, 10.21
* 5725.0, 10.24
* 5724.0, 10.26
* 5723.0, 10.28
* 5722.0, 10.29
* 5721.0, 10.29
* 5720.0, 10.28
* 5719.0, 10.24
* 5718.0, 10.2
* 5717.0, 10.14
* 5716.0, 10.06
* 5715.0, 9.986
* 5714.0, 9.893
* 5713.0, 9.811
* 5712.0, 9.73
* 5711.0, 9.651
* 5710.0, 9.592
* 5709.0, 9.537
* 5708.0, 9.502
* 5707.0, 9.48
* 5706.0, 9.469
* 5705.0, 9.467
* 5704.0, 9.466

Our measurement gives 2.9 Ang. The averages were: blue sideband 10.2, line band 9.01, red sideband 9.62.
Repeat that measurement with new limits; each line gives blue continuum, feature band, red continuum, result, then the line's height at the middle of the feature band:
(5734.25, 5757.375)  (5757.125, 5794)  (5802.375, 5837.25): 1.2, 10.2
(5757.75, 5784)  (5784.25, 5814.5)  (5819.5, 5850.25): 0.3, 10.2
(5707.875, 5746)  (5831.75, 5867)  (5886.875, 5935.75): -3.2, 9.49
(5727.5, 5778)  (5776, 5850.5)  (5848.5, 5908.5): -3.8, 9.77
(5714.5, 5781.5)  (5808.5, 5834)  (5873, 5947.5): -2.1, 9.73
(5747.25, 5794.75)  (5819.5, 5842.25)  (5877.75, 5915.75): -2.6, 9.49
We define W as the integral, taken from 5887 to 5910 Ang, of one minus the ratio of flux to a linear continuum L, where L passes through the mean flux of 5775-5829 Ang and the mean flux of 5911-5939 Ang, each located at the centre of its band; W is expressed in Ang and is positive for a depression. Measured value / 2.3 Ang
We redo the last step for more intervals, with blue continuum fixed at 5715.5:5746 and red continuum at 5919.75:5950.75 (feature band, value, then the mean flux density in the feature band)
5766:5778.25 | 0.2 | 9.94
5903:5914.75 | 0.3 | 9.51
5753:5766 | 0.2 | 9.95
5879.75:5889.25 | 0.6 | 9.18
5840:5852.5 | -0.7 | 10.4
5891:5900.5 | 1.5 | 8.28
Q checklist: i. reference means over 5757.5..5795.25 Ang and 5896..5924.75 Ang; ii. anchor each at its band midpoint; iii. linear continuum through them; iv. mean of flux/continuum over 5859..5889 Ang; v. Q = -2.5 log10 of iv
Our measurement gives -0.03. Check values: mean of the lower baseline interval 9.88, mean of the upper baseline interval 9.36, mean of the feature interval 9.8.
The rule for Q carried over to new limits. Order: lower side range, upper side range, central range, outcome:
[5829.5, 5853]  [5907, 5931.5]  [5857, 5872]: 0.003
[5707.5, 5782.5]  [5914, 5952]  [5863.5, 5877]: -0.027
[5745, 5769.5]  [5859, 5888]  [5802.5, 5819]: -0.045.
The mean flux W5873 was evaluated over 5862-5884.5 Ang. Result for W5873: 9.93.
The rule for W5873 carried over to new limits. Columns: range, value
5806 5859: 10.4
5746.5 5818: 10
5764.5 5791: 9.84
